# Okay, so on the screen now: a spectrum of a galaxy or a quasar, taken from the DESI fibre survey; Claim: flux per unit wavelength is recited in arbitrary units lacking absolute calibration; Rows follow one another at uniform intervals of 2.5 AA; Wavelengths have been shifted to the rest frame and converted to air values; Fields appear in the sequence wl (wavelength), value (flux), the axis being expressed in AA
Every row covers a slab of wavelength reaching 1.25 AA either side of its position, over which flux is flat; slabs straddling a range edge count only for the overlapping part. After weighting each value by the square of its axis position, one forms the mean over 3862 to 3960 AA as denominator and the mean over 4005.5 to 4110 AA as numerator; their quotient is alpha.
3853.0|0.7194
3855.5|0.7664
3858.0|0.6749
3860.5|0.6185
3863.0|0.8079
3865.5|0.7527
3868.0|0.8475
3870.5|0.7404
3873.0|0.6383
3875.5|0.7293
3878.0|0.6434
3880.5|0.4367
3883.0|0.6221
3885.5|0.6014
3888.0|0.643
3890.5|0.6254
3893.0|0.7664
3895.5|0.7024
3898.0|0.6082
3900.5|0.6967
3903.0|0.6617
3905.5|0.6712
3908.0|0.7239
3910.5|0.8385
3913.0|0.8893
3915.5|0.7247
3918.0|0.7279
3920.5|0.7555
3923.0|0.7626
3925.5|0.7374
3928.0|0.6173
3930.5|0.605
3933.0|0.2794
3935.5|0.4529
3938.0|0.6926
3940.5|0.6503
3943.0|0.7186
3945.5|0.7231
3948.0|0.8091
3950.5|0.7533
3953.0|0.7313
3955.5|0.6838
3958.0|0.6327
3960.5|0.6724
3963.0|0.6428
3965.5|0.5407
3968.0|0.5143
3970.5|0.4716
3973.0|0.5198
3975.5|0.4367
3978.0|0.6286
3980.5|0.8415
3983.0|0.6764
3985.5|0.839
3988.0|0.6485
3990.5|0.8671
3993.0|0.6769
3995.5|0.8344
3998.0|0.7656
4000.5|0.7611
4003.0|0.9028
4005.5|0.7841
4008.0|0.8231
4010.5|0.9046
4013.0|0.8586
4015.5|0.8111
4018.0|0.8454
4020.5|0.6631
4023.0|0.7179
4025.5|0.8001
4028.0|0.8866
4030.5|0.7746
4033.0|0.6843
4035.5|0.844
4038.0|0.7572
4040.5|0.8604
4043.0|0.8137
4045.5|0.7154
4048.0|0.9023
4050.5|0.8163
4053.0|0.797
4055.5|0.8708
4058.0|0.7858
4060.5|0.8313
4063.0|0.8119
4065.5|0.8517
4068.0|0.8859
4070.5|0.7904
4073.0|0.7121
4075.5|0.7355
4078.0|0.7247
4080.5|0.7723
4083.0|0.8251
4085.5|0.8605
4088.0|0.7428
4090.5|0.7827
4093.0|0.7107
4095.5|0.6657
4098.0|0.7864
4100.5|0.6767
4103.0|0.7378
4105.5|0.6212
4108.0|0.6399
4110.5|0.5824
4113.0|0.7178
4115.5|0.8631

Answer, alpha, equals 1.23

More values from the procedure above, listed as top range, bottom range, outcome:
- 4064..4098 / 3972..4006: 1.11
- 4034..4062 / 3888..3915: 1.23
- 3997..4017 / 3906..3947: 1.26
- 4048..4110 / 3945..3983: 1.27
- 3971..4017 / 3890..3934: 1.13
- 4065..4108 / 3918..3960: 1.22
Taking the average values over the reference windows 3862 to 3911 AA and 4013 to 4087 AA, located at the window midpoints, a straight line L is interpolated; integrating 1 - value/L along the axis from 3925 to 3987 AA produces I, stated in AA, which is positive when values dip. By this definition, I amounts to 8.4 AA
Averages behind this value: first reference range 0.685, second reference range 0.799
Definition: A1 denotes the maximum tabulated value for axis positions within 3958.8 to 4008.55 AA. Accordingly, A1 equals 0.9028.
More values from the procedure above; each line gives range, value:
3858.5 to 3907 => 0.8475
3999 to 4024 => 0.9046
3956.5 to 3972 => 0.6724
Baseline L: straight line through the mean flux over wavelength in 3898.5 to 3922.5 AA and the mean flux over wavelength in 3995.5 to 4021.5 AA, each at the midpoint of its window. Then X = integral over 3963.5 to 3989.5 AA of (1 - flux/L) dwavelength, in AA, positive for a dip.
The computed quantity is 5.8 AA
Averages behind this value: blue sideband 0.74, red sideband 0.814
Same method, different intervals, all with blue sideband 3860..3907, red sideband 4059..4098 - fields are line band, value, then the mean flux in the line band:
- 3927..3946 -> 3.2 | 0.587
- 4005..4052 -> -3.1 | 0.804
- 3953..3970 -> 2.4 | 0.617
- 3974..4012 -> -1.2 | 0.758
